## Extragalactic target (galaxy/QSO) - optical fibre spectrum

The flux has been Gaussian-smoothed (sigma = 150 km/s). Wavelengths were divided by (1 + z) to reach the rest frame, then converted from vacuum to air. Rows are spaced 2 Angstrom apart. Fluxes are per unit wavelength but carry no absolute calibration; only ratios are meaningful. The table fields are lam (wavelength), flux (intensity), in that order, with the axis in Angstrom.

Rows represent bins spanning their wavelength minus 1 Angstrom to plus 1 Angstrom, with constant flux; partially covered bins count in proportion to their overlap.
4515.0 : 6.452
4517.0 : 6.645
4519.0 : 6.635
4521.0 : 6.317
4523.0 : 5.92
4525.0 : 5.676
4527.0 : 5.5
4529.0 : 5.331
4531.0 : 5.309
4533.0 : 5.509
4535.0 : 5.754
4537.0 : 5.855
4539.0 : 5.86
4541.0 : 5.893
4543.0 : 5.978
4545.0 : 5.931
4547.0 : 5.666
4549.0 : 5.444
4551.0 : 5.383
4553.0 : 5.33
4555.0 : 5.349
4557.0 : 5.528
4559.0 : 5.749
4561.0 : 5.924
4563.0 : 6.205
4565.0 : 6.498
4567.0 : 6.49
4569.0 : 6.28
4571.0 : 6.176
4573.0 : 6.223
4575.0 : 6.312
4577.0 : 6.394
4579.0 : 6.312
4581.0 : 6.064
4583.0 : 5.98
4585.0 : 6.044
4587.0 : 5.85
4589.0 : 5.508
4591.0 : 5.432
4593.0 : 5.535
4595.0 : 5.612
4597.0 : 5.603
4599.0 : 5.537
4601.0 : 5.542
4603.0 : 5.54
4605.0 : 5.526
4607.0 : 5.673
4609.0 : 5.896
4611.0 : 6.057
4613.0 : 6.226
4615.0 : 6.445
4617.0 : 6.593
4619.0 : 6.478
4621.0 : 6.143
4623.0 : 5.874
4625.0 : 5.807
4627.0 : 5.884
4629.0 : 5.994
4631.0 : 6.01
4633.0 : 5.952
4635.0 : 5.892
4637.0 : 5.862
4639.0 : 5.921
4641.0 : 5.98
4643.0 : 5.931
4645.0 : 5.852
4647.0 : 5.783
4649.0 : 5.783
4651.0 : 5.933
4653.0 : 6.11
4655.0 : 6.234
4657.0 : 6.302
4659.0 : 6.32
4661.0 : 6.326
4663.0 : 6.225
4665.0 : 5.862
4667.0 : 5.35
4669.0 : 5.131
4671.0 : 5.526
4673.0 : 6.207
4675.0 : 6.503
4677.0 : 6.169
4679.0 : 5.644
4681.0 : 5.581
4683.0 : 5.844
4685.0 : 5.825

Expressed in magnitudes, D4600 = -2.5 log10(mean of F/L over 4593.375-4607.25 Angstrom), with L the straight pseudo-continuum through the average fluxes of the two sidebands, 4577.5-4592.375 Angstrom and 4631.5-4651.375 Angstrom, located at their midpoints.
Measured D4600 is 0.06 mag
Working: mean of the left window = 5.89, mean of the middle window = 5.57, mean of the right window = 5.89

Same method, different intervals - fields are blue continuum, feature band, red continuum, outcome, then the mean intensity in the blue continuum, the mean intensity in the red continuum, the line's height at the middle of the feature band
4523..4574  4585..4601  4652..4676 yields 0.05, 5.8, 6.01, 5.88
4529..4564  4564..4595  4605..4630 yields -0.04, 5.68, 6.07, 5.86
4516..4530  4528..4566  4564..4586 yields 0.08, 6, 6.25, 6.12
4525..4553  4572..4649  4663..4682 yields -0.04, 5.64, 5.8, 5.72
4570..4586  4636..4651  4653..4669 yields 0.03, 6.19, 6.03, 6.06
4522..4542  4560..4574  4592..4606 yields -0.12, 5.66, 5.56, 5.61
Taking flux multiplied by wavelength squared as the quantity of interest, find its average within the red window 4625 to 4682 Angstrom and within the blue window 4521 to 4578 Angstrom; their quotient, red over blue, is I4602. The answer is 1.1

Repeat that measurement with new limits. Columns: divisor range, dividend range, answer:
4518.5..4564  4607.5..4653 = 1.09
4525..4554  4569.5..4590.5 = 1.10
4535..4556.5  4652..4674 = 1.11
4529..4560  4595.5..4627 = 1.08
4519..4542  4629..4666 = 1.10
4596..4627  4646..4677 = 1.03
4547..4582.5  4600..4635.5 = 1.02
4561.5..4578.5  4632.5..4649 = 0.96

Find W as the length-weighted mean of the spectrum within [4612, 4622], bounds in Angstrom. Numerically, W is 6.38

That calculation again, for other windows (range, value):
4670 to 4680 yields 6.01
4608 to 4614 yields 6.06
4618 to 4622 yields 6.31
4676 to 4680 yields 5.91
